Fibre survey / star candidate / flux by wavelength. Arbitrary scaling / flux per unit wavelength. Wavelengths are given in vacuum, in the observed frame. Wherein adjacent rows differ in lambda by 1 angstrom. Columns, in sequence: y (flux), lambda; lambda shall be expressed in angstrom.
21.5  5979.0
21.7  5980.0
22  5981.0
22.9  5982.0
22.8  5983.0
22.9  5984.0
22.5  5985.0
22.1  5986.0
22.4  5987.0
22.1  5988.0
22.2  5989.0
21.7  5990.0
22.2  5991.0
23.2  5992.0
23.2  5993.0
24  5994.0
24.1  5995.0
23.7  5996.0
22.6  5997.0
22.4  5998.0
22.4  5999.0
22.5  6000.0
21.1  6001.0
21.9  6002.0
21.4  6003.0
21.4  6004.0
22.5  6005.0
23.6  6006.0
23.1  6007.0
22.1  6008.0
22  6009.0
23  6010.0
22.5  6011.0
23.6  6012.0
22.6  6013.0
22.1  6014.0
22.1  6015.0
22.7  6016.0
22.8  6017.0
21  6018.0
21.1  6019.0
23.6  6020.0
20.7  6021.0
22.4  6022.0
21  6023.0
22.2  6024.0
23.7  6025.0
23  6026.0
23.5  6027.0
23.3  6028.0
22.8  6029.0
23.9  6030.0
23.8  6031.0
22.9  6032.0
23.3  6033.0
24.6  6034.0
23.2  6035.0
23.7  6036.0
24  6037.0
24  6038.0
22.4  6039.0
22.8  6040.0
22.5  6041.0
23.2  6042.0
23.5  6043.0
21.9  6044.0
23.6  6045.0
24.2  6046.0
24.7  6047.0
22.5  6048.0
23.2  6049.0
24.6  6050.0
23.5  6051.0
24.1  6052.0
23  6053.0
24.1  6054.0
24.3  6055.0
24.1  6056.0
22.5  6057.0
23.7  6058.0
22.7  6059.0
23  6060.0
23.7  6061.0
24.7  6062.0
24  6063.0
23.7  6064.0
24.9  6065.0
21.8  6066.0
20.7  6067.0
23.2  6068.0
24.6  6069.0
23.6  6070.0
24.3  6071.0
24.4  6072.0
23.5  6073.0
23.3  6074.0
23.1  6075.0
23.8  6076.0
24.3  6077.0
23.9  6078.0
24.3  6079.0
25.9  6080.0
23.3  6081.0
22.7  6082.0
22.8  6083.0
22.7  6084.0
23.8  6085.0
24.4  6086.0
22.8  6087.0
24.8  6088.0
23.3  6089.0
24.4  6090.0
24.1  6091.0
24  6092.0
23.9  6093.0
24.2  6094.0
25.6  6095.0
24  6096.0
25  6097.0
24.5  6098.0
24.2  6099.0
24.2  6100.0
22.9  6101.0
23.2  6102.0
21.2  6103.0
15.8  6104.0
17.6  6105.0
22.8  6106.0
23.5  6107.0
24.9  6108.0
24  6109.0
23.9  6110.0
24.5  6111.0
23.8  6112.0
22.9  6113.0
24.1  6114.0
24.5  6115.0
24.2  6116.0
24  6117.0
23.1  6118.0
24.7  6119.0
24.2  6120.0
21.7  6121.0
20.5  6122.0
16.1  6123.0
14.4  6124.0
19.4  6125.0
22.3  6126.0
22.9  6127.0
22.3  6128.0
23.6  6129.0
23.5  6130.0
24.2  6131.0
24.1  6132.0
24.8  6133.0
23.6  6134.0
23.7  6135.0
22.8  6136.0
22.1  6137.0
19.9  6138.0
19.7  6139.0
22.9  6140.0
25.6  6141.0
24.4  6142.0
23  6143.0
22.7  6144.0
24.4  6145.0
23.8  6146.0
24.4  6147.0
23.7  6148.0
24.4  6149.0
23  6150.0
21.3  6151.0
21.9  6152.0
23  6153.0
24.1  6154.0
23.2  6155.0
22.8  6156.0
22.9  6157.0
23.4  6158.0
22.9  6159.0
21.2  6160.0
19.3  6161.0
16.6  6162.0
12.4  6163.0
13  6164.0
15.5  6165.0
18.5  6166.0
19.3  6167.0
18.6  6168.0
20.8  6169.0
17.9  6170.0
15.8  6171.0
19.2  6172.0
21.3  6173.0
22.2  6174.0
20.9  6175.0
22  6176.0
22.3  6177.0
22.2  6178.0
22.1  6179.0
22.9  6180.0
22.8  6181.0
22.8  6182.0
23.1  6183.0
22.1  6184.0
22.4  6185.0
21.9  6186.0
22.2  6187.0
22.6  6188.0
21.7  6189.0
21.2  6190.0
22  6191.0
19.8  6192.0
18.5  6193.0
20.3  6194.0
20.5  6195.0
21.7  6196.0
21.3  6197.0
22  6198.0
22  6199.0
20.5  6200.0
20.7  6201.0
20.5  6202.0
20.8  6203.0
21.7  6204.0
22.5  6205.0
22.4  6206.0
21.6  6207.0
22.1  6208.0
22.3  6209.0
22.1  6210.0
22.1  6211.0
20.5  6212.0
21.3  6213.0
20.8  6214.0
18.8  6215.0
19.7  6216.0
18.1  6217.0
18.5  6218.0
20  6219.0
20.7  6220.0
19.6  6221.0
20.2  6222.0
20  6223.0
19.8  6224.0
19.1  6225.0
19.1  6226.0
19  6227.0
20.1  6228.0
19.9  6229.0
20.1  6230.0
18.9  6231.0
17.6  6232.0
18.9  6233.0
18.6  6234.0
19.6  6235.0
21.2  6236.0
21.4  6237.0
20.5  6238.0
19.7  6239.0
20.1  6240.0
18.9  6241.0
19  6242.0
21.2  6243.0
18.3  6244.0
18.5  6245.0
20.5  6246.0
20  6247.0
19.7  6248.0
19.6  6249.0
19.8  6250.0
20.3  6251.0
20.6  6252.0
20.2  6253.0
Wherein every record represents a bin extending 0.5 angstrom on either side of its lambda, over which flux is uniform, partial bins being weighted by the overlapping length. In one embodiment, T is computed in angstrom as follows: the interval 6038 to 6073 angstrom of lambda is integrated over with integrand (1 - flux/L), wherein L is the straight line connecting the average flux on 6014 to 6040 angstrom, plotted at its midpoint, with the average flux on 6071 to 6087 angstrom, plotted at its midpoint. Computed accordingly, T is -0.2 angstrom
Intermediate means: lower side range 22.9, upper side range 23.7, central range 23.5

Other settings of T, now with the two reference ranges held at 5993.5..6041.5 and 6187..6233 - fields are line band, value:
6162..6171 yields 1.77 angstrom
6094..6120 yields -1.96 angstrom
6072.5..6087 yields -1.08 angstrom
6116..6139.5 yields -0.69 angstrom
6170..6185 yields -0.39 angstrom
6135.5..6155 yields -1.58 angstrom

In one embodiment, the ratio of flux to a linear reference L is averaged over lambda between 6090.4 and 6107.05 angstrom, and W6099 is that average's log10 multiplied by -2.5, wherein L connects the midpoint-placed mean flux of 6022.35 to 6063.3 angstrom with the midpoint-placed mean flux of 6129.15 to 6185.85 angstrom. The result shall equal -0.020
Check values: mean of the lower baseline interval 23.4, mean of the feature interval 23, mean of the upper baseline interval 21.7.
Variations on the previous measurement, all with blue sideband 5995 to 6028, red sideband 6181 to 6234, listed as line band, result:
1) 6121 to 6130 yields 0.05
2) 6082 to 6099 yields -0.11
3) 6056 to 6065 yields -0.08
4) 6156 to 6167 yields 0.13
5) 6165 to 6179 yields 0.06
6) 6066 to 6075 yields -0.07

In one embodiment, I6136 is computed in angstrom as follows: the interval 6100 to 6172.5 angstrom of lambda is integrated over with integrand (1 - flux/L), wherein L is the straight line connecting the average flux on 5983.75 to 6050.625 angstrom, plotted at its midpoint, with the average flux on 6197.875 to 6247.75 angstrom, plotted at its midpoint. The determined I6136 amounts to -1.6 angstrom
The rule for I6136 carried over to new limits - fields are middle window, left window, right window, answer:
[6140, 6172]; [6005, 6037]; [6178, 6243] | 0.4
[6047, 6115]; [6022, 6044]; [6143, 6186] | -3.3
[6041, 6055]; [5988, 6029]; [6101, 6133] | -0.7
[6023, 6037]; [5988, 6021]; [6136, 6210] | -0.6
